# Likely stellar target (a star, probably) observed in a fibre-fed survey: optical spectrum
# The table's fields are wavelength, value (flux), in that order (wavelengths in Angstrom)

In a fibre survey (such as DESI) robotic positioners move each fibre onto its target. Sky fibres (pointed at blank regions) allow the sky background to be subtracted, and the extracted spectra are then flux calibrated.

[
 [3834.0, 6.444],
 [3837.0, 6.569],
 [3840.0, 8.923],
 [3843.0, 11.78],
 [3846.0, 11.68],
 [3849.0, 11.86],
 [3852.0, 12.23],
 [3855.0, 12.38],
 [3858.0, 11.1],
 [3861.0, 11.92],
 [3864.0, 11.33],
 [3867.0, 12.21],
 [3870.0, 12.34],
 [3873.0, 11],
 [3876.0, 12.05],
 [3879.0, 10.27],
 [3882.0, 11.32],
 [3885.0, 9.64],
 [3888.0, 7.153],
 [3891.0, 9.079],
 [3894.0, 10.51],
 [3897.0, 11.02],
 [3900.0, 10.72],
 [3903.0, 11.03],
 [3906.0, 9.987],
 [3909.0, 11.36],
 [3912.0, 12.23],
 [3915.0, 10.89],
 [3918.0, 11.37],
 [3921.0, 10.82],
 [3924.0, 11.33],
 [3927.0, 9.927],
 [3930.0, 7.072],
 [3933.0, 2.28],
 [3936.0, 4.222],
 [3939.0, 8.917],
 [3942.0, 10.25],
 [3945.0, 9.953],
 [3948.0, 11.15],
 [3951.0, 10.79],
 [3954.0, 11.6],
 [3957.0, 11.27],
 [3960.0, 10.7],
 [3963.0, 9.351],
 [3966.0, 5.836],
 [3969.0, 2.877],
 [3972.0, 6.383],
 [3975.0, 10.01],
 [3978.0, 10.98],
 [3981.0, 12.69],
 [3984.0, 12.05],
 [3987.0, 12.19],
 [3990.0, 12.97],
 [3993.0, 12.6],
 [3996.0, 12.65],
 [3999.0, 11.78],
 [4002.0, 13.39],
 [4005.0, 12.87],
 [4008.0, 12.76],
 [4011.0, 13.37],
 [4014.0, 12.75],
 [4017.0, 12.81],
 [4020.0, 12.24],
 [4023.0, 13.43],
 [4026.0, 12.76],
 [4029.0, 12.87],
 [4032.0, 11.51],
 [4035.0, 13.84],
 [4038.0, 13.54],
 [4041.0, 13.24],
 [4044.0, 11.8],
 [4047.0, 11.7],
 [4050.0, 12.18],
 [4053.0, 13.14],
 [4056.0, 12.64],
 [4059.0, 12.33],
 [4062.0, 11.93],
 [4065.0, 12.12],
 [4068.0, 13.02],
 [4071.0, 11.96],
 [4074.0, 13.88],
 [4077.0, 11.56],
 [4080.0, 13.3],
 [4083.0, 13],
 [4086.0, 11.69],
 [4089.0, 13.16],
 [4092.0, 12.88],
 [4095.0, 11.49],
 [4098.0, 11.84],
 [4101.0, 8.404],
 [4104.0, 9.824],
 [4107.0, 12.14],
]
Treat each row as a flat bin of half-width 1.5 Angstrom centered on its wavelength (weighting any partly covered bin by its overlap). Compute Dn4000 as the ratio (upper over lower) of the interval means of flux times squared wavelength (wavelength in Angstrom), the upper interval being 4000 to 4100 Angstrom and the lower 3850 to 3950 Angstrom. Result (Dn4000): 1.3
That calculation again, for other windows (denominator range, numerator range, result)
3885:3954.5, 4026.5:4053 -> 1.38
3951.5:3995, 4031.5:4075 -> 1.29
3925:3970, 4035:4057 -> 1.57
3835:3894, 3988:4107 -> 1.27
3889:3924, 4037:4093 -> 1.26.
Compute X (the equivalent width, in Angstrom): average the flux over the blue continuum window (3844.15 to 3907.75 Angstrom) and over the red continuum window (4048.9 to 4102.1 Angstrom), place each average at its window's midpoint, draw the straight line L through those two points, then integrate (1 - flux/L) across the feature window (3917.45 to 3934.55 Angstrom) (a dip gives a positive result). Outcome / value 4.0 Angstrom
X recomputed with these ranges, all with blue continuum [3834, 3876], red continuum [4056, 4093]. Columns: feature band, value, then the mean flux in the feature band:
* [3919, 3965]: 9.31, 9.29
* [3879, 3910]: 3.15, 10.2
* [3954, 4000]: 6.13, 10.3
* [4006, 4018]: -0.78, 12.9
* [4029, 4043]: -0.76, 13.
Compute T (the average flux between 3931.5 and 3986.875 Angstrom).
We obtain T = 9.04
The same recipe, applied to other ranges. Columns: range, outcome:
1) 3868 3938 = 9.91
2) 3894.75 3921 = 11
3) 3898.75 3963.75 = 9.88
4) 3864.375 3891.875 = 10.6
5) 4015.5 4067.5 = 12.6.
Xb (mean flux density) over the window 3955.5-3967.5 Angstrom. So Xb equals 9.29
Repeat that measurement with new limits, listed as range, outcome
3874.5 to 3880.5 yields 11.2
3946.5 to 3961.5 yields 11.1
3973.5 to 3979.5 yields 10.5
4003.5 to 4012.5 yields 13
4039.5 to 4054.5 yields 12.4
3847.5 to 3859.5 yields 11.9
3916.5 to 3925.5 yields 11.2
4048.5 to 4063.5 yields 12.4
